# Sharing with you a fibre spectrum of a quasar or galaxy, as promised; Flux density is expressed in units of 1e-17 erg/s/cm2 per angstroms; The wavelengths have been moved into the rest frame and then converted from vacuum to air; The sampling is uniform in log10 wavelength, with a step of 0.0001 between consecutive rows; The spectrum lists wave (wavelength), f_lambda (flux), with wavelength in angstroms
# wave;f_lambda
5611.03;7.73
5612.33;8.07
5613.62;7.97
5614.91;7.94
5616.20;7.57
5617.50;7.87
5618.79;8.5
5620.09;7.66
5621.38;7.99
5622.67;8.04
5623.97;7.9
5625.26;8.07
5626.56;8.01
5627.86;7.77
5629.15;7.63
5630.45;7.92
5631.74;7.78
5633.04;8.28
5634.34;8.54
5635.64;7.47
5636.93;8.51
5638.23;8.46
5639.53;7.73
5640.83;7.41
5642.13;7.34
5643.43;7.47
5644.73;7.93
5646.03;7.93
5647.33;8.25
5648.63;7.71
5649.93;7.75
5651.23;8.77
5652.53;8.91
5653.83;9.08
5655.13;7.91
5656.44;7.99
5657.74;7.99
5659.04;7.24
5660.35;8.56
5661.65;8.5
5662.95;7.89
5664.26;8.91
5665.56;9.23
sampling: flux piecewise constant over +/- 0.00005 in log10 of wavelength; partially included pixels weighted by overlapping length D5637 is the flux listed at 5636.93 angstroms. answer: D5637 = 8.51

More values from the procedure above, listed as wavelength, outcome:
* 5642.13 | 7.34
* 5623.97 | 7.9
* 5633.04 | 8.28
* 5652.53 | 8.91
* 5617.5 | 7.87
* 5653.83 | 9.08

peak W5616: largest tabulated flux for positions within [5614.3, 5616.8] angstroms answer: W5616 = 7.94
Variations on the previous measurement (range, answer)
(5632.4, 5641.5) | 8.54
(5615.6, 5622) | 8.5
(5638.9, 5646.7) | 7.93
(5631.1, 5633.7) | 8.28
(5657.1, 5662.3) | 8.56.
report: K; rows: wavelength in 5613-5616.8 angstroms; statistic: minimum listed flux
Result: 7.57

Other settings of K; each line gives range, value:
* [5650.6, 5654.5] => 8.77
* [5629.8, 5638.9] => 7.47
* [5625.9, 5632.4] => 7.63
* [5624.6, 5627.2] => 8.01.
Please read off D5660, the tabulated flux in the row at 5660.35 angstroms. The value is 8.56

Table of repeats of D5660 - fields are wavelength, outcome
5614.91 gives 7.94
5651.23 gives 8.77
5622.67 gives 8.04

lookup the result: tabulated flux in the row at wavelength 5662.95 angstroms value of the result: 7.89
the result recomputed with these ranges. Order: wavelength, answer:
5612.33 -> 8.07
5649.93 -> 7.75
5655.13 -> 7.91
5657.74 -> 7.99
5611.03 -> 7.73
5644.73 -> 7.93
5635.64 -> 7.47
